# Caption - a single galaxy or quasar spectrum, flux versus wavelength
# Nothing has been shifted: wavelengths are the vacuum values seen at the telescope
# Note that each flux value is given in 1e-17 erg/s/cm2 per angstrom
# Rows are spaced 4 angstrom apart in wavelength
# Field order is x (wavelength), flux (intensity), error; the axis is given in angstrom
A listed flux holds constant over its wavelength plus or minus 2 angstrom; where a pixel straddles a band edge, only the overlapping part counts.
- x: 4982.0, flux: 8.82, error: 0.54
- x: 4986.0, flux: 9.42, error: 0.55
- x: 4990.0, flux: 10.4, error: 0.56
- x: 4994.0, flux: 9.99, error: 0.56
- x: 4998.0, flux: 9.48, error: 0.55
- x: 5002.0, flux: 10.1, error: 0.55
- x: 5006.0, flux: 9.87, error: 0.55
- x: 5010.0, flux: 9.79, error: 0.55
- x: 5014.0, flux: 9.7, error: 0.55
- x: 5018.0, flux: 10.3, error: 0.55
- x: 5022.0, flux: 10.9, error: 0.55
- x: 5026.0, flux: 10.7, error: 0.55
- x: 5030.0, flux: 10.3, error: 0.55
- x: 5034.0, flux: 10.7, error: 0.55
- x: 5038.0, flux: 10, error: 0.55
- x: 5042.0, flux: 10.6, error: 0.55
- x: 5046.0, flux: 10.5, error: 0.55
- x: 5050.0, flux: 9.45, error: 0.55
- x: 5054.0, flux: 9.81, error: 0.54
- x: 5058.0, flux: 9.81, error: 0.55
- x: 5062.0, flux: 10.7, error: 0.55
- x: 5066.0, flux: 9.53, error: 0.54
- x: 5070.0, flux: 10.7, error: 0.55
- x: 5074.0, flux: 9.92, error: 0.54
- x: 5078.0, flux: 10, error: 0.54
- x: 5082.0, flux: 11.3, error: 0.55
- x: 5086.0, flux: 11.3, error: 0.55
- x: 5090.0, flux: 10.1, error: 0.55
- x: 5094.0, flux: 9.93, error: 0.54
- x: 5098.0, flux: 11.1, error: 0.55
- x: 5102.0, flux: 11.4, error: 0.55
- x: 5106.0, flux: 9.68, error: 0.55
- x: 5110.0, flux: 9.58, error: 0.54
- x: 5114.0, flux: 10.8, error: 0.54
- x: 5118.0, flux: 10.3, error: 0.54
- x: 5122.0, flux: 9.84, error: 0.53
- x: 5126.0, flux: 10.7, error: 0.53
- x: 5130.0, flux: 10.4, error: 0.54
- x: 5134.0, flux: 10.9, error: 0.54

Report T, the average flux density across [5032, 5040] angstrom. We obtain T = 10.3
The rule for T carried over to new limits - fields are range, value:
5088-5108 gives 10.4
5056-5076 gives 10.1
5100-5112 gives 10.2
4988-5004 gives 9.99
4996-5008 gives 9.82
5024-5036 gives 10.6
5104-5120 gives 10.1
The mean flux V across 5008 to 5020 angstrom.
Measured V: 9.93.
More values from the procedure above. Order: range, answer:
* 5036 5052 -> 10.1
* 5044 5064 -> 10.1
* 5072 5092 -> 10.5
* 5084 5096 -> 10.4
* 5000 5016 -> 9.86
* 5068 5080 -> 10.2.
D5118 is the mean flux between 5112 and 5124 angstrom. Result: 10.3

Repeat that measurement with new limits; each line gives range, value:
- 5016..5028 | 10.6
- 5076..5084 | 10.7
